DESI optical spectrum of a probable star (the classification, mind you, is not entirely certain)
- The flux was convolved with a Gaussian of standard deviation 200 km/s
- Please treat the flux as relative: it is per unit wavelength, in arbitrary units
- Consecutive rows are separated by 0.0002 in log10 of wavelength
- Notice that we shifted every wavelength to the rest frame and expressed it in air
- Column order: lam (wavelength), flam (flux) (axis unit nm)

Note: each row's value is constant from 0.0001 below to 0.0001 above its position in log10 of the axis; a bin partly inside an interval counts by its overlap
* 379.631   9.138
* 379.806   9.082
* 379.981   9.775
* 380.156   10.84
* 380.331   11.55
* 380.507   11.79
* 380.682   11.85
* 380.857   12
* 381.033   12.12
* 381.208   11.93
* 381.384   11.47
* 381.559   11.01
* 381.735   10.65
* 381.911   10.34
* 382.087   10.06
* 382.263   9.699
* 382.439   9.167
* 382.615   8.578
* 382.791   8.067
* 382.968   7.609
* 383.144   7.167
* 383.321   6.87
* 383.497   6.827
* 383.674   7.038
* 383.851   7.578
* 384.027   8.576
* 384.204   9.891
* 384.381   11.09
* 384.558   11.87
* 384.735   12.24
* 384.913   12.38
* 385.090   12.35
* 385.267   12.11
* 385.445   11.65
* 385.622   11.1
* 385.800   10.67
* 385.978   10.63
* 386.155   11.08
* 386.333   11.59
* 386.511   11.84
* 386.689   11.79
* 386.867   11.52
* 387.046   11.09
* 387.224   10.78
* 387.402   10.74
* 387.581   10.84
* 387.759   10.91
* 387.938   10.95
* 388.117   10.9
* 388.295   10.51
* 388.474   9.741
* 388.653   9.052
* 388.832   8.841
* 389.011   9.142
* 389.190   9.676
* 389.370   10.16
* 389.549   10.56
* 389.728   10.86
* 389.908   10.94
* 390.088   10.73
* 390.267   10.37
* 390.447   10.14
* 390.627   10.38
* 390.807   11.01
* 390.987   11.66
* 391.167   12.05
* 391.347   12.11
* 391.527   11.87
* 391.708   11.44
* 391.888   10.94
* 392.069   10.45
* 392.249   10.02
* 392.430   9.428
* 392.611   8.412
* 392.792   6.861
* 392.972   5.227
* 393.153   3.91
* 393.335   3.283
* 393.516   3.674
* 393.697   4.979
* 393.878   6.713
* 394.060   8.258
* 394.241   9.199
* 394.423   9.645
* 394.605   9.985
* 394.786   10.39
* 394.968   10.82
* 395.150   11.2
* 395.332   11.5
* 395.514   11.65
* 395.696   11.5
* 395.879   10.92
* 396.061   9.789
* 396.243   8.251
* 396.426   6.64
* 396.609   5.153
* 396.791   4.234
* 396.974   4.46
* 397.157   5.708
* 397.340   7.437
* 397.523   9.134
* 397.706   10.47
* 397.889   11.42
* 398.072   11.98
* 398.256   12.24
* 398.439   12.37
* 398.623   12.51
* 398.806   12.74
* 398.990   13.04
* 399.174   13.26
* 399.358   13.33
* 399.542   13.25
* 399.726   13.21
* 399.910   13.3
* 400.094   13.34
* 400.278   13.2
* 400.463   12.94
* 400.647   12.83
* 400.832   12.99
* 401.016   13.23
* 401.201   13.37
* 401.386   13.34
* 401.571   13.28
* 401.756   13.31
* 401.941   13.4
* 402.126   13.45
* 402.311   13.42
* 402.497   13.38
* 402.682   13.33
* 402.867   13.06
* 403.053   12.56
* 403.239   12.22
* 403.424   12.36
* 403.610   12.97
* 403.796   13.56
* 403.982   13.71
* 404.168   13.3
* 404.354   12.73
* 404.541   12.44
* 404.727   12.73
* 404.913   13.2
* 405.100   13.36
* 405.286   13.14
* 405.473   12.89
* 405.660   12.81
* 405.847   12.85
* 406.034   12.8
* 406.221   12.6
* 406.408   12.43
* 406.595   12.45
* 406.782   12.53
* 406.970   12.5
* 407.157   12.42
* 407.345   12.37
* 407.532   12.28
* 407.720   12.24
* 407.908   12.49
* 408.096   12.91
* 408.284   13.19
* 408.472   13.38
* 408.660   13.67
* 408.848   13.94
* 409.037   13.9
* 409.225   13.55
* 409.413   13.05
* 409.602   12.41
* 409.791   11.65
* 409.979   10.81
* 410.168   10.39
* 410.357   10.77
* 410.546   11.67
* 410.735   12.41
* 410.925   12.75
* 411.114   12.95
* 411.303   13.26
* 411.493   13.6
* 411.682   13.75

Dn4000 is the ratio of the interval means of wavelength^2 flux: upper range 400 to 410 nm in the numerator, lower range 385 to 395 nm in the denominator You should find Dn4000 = 1.41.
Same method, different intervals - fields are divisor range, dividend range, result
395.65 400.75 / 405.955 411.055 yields 1.23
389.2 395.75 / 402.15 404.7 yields 1.45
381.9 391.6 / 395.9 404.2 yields 1.21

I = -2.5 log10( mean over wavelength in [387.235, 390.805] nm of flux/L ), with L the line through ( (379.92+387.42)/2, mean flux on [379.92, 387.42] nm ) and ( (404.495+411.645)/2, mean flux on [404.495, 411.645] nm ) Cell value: 0.063 mag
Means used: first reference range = 10.4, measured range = 10.3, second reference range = 12.7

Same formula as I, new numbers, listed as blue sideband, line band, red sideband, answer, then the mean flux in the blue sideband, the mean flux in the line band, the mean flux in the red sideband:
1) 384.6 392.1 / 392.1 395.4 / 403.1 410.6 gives 0.39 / 11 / 8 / 12.7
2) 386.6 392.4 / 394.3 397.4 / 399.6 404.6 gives 0.33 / 10.7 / 8.79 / 13.1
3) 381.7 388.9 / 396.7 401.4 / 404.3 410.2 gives 0.03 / 10.2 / 11.5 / 12.7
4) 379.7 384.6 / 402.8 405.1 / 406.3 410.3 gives -0.07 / 9.78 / 12.9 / 12.6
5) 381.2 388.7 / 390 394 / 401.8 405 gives 0.26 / 10.3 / 8.88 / 13.1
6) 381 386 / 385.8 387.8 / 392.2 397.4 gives -0.19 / 10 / 11.2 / 7.89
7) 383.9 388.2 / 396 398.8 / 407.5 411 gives 0.31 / 11.2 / 8.9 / 12.5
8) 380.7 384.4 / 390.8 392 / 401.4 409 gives -0.08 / 9.43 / 11.6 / 13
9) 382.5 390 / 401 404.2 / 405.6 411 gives -0.11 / 10.2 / 13.2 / 12.5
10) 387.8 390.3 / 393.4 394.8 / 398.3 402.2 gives 0.45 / 10.2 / 7.64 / 13.1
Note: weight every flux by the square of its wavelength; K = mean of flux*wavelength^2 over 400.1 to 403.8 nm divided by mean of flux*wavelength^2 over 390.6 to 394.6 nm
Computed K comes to 1.58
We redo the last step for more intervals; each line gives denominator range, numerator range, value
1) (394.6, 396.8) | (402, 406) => 1.42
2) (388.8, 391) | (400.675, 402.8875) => 1.37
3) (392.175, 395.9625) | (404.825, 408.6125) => 1.61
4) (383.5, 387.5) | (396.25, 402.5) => 1.14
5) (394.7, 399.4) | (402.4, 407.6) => 1.33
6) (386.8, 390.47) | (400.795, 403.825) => 1.35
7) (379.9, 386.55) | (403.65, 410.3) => 1.39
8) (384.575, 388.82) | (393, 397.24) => 0.74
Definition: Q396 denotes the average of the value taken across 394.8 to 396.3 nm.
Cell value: 10.7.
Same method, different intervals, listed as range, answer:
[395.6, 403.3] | 11.5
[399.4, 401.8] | 13.2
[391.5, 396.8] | 8.57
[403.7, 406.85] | 12.9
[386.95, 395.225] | 9.58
